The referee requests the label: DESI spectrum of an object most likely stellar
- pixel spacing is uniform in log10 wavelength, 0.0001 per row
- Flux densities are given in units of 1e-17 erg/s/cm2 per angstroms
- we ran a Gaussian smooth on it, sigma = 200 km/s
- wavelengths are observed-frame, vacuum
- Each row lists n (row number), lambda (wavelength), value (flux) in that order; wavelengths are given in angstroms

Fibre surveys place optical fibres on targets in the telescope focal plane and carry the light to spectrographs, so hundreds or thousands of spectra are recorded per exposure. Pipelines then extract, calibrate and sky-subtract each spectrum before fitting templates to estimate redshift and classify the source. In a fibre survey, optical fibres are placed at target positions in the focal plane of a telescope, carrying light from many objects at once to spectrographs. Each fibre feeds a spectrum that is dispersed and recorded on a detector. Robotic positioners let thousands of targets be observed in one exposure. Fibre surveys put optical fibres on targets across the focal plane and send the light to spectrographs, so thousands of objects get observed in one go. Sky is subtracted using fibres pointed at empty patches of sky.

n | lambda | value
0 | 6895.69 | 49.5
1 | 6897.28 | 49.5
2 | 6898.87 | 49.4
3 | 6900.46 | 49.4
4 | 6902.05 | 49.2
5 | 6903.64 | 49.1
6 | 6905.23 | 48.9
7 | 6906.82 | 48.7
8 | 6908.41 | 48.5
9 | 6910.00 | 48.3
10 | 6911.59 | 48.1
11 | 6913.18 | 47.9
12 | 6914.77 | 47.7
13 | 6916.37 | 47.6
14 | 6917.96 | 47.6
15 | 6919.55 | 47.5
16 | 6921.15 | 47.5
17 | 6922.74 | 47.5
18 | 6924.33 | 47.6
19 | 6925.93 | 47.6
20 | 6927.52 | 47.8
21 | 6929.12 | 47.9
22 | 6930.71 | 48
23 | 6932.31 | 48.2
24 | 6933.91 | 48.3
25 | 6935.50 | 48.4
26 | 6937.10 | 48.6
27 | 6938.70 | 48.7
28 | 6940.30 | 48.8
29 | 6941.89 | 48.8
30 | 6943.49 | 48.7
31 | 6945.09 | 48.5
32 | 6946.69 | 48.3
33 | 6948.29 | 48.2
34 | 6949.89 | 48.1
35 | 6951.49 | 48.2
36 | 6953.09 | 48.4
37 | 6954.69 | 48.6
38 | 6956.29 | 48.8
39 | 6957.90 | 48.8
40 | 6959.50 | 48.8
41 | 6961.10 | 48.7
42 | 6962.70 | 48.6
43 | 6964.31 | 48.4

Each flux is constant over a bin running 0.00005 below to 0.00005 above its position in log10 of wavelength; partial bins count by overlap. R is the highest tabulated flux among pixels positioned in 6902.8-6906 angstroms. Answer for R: 49.1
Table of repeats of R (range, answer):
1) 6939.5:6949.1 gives 48.8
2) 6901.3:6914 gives 49.2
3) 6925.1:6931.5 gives 48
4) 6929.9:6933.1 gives 48.2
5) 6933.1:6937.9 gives 48.6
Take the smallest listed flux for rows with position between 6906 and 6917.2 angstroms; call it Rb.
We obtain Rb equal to 47.6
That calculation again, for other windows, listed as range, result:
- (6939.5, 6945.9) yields 48.5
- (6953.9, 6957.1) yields 48.6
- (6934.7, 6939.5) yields 48.4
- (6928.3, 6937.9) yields 47.9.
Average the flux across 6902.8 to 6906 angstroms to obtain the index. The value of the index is 49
